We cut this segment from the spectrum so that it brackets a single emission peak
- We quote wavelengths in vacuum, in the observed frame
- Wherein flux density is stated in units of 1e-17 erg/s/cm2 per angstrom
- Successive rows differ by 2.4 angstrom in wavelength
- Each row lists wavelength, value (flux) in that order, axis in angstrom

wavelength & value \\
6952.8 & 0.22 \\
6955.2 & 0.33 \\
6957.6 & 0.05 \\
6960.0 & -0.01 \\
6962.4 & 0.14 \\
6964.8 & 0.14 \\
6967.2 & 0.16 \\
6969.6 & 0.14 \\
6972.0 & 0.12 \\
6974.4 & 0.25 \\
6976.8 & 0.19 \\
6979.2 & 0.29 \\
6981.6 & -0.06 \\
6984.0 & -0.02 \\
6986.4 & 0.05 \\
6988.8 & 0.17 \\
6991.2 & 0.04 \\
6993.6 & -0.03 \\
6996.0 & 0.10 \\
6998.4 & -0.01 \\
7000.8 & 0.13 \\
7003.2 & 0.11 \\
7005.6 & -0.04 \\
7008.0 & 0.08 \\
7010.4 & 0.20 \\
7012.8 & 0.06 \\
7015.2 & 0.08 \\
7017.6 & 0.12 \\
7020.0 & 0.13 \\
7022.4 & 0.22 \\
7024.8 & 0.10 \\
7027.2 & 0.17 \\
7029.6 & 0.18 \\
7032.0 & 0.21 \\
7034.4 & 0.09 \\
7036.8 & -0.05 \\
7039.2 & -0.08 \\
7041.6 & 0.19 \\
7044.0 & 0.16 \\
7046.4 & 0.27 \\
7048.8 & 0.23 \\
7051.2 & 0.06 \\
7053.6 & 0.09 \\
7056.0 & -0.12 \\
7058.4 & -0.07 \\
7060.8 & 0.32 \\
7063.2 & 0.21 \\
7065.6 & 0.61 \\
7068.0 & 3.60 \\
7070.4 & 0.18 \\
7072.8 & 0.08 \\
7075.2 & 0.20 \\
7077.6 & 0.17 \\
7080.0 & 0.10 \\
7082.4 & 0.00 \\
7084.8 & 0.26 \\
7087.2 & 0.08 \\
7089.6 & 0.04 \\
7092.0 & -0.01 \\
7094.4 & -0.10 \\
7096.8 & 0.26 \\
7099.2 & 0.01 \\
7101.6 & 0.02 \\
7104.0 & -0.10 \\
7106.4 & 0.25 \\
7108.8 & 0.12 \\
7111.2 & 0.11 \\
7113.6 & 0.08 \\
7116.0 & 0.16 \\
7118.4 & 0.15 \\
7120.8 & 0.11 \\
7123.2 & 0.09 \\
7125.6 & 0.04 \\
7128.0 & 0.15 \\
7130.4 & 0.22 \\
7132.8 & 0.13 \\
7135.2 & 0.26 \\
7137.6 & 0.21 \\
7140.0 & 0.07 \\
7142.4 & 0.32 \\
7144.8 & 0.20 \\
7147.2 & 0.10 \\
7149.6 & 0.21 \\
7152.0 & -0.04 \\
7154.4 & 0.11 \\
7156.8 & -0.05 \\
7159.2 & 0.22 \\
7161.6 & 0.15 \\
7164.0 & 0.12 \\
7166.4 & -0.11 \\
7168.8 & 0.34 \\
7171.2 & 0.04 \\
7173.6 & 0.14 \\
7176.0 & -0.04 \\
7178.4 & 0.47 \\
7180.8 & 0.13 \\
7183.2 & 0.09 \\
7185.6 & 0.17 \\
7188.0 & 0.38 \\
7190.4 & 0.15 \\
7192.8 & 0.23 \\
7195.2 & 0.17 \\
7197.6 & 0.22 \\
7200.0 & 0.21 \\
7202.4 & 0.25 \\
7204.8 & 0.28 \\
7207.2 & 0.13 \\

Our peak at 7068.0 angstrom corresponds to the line H-alpha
